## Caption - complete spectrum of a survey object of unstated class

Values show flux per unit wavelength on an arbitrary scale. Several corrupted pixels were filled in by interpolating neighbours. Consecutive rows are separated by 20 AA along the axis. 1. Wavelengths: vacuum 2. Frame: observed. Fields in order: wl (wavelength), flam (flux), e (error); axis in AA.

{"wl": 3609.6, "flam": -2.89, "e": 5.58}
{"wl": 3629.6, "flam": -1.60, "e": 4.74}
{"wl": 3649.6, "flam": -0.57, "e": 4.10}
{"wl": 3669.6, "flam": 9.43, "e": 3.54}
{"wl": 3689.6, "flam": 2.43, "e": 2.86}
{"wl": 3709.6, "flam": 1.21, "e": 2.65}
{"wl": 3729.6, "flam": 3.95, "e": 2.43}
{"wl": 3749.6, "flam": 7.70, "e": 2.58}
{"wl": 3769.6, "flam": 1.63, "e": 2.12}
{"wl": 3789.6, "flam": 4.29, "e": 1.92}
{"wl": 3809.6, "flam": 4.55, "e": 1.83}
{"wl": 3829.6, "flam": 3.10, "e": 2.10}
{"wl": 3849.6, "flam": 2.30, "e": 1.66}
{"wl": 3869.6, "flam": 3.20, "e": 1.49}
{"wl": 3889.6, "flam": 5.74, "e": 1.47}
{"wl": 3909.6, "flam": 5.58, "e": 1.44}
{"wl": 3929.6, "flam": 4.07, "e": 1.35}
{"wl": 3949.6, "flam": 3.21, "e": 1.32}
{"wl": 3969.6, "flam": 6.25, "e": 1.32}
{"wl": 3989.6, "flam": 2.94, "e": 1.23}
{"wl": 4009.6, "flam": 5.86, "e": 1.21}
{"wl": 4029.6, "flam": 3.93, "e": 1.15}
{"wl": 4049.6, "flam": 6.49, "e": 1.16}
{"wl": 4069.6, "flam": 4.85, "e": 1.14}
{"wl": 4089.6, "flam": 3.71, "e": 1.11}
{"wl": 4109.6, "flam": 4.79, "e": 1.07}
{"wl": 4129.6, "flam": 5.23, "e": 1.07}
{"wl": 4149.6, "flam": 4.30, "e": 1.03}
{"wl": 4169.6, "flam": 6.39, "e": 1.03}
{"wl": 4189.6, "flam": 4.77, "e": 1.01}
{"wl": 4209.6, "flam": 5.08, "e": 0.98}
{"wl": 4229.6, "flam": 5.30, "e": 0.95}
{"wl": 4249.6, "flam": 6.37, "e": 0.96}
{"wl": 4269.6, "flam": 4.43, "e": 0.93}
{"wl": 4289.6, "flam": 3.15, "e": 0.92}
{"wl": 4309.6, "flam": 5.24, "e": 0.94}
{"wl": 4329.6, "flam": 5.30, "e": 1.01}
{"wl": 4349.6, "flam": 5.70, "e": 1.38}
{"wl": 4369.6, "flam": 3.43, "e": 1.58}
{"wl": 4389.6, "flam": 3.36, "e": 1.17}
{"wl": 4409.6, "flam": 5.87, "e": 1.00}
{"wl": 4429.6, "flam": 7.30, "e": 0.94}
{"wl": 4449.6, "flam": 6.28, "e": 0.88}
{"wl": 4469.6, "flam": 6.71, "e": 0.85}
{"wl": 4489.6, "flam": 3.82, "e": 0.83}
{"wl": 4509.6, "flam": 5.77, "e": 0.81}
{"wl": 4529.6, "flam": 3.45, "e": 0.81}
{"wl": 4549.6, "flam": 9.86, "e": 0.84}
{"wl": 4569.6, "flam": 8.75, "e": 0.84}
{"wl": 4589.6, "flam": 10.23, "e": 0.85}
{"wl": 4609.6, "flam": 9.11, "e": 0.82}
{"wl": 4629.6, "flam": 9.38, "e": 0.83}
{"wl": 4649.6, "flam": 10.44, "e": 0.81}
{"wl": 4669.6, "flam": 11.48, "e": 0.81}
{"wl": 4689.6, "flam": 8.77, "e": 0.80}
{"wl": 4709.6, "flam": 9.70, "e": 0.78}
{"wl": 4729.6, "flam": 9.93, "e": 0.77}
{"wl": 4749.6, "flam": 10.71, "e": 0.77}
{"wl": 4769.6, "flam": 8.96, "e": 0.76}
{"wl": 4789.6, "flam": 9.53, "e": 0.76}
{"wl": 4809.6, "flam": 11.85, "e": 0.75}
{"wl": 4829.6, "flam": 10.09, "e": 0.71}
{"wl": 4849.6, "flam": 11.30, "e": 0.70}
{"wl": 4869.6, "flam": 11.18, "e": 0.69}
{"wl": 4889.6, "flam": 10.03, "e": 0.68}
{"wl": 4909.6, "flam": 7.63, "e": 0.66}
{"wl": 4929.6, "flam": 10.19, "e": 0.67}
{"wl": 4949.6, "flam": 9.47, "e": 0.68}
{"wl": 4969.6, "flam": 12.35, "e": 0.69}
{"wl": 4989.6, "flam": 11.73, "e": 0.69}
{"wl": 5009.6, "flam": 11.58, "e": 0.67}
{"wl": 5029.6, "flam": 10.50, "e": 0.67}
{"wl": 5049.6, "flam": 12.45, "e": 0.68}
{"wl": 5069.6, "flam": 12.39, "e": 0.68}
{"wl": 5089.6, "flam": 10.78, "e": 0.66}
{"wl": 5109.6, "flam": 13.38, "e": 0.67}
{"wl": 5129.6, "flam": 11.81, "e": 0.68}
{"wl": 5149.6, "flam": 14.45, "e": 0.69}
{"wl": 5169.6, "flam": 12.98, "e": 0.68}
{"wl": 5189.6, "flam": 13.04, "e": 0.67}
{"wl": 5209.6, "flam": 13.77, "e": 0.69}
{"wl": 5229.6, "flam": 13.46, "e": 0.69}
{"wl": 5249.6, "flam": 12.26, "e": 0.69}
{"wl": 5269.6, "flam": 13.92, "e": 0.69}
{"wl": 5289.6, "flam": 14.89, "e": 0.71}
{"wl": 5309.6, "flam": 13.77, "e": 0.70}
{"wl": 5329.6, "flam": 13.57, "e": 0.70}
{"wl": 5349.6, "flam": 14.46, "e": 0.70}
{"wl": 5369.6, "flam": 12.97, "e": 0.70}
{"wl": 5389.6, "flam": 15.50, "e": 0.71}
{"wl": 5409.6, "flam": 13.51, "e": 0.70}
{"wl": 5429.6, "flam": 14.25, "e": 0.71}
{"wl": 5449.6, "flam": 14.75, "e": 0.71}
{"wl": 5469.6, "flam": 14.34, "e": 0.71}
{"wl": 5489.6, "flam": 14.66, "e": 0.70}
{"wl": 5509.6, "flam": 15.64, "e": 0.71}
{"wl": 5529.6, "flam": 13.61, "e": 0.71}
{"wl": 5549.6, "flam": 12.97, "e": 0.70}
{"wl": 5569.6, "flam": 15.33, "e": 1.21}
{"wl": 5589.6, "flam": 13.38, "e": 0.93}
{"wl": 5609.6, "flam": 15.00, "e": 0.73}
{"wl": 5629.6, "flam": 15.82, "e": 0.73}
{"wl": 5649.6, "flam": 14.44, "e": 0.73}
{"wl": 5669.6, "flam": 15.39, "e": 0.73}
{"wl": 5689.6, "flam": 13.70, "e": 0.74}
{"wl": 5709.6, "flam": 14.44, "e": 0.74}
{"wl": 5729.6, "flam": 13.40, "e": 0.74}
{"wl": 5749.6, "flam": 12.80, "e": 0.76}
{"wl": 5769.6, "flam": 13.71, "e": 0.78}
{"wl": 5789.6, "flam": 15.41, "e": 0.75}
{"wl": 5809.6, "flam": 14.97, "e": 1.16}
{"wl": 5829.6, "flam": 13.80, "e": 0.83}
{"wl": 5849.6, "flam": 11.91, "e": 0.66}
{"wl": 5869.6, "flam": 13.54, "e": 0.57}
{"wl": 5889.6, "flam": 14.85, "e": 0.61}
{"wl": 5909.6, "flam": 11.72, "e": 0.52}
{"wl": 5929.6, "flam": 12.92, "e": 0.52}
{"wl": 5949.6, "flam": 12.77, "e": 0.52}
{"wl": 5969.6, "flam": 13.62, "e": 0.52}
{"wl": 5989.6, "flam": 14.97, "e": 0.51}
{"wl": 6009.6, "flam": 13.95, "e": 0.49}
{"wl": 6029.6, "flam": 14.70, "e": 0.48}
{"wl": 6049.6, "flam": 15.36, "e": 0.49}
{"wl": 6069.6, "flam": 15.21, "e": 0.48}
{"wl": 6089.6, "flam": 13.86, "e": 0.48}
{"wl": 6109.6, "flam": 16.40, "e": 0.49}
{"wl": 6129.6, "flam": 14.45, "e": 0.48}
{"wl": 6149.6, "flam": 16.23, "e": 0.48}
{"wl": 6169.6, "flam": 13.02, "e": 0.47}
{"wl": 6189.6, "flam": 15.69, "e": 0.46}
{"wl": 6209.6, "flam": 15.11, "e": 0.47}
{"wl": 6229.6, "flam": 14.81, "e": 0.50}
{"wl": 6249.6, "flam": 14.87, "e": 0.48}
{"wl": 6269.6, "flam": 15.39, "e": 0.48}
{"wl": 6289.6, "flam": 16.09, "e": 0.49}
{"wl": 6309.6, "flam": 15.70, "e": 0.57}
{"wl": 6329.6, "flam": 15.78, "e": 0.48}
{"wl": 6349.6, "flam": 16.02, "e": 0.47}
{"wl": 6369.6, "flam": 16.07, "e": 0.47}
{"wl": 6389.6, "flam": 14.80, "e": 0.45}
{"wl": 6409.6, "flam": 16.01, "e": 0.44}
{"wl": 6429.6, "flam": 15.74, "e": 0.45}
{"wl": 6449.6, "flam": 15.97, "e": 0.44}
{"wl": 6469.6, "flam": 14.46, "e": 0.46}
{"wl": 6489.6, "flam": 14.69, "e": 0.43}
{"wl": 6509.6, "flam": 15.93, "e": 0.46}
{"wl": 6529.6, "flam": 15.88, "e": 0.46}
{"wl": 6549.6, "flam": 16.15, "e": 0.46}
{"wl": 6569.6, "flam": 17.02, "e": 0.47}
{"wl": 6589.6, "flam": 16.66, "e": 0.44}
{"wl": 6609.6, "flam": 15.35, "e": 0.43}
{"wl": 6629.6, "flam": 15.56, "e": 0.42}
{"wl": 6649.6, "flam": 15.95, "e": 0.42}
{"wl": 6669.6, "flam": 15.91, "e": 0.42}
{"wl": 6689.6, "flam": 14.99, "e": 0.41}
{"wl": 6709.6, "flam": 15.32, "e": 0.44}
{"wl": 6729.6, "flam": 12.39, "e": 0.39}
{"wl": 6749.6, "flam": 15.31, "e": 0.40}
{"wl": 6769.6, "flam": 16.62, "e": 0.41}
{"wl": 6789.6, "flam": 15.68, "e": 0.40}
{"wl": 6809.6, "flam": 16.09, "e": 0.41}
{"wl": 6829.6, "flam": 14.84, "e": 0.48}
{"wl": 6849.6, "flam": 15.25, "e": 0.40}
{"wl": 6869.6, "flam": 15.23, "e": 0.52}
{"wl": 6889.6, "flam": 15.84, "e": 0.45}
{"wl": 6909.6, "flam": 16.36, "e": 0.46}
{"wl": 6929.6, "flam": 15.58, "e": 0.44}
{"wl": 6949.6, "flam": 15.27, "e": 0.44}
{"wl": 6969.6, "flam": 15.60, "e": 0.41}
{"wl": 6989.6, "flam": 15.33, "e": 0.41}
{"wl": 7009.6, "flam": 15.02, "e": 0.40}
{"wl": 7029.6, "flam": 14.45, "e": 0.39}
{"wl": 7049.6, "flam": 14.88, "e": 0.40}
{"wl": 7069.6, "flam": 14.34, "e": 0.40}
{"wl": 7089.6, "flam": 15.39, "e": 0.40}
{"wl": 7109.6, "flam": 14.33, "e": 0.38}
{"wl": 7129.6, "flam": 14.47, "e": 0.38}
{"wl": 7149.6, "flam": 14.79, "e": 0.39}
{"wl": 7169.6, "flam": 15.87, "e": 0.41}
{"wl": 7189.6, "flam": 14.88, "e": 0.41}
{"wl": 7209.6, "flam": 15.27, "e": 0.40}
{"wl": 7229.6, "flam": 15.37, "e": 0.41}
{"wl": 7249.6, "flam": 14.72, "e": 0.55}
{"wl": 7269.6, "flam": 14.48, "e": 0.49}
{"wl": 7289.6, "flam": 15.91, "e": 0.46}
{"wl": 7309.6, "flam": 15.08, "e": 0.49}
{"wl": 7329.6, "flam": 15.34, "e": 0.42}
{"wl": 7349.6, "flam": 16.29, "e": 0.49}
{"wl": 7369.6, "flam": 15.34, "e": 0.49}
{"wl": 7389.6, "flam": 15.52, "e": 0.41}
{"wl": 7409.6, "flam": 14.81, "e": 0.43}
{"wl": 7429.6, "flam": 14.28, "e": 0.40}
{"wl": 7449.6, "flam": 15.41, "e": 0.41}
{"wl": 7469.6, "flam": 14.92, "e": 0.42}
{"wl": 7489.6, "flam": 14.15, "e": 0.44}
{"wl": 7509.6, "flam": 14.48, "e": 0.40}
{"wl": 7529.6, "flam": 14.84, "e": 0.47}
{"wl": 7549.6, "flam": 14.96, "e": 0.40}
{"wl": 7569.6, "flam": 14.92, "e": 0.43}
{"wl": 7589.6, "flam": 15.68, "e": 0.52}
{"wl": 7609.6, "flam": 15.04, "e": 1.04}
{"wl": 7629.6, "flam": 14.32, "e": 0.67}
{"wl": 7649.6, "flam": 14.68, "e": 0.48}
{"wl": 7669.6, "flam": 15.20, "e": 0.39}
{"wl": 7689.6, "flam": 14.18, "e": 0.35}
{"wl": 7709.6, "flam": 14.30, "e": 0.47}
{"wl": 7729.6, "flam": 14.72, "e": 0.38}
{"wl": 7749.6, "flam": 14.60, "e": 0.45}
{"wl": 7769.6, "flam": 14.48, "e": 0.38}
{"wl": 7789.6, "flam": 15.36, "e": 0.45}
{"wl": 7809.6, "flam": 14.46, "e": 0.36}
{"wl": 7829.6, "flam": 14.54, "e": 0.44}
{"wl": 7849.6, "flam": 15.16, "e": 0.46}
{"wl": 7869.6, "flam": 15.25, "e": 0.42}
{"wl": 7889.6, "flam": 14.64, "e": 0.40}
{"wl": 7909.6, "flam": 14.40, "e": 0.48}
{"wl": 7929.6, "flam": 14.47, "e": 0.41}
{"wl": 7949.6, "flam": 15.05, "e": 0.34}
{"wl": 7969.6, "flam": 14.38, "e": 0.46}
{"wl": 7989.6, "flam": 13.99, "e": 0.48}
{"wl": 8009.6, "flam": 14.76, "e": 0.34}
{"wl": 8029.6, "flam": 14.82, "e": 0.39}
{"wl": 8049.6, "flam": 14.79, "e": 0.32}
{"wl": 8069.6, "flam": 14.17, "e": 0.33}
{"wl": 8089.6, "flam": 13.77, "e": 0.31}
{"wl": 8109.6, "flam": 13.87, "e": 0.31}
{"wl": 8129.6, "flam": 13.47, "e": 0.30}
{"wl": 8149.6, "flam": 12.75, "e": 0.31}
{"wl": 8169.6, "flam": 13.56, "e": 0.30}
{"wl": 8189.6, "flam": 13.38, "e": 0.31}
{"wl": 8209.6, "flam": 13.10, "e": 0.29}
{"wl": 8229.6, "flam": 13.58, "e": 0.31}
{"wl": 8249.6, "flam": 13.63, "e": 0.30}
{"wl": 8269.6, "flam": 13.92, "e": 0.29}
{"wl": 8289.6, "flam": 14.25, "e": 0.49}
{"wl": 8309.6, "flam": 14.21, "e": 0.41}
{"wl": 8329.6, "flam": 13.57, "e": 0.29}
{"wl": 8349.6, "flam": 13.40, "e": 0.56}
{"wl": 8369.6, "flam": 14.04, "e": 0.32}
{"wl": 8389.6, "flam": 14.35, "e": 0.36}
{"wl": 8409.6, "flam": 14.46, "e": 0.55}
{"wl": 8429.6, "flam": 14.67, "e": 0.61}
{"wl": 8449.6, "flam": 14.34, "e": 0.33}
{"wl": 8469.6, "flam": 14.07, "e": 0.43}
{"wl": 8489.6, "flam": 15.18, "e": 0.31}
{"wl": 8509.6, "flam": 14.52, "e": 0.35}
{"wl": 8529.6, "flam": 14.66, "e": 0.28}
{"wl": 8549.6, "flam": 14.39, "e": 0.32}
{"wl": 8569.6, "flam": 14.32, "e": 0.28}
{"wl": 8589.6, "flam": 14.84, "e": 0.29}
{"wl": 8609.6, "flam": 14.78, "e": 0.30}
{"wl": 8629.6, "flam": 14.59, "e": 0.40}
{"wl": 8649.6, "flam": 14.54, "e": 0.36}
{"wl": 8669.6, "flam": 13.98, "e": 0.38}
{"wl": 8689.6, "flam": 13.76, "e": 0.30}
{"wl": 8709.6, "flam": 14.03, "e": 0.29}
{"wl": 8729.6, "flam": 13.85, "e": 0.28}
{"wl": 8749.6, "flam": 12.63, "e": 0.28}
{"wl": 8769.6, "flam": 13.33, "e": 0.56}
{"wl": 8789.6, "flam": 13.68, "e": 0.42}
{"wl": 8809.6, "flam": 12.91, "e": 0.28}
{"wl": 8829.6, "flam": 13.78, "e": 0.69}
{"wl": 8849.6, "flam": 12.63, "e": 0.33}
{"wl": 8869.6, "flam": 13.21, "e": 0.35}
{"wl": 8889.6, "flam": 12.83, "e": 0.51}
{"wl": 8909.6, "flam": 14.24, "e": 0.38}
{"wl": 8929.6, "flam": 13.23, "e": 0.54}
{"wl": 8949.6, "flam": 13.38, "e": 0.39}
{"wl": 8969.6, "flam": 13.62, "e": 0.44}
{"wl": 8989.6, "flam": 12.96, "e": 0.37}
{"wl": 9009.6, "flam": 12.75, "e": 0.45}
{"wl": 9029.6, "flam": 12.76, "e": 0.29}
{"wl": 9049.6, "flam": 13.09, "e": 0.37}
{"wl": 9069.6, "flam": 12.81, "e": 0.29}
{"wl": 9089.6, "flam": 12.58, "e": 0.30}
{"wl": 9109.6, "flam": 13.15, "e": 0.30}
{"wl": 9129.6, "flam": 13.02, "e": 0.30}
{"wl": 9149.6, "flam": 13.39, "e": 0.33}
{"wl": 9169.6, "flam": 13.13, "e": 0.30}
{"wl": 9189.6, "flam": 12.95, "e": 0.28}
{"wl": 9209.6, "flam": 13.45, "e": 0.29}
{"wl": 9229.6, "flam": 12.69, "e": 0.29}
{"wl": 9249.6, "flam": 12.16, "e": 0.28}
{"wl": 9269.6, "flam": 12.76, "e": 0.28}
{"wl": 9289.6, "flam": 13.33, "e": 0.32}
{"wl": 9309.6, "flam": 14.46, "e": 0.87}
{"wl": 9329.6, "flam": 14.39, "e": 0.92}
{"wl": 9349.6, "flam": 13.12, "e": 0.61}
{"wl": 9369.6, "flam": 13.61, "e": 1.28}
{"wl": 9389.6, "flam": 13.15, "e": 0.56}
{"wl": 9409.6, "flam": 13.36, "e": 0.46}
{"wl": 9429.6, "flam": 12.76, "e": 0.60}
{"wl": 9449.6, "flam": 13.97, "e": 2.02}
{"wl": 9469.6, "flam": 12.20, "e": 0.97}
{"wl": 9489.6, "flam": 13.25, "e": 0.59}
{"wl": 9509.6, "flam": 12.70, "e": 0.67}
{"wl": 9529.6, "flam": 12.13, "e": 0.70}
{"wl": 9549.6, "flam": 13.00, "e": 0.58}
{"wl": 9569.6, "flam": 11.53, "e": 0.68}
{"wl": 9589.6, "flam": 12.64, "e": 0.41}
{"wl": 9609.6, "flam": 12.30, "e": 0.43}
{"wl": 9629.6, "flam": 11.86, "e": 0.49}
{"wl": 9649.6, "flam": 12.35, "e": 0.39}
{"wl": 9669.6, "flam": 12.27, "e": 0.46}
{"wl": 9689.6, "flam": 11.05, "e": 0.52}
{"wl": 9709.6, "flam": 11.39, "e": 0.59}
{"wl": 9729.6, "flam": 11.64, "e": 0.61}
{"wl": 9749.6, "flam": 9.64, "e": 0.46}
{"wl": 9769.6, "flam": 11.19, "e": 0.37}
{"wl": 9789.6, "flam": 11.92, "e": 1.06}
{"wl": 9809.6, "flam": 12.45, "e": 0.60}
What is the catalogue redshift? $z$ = 0.142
